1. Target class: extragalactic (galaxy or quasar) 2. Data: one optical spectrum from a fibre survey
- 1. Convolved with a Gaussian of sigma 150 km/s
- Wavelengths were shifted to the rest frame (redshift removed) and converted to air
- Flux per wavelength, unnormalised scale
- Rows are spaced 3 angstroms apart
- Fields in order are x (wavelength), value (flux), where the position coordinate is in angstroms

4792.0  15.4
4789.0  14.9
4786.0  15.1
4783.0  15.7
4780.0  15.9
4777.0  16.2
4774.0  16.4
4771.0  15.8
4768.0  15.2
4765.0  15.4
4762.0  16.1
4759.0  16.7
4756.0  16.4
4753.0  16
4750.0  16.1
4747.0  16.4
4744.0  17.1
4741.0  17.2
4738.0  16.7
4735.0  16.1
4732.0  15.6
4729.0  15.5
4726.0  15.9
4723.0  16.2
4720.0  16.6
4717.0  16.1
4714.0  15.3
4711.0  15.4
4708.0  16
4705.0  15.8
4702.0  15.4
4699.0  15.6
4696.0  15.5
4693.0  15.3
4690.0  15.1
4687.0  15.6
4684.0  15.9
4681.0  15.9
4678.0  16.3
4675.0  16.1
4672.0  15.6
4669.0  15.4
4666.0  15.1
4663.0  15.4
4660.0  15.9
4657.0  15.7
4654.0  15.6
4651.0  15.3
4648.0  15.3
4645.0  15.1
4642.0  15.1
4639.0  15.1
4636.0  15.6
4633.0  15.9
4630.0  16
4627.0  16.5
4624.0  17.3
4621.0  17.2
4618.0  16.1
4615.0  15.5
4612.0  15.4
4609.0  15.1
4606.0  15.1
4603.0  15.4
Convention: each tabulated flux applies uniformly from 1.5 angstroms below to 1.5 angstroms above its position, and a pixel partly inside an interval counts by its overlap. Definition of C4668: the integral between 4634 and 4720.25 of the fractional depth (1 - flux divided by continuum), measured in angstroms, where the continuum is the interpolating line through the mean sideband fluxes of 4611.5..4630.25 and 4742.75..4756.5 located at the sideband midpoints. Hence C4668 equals 4.2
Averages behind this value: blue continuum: 16.4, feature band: 15.6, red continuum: 16.4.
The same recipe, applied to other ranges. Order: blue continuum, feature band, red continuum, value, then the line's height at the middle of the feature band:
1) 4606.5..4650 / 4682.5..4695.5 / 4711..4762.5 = 0.4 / 16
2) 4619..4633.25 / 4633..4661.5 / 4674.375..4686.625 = 1.6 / 16.4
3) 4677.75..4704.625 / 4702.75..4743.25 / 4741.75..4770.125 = -0.4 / 15.9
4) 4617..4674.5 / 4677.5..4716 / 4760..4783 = 0.5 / 15.8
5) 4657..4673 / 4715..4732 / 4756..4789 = -0.3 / 15.7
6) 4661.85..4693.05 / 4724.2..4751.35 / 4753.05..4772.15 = -0.8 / 15.8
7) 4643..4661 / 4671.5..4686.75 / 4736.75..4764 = -0.2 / 15.7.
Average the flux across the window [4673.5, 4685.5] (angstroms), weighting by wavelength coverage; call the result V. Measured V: 16.1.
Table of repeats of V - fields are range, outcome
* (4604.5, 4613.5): 15.2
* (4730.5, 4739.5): 16.1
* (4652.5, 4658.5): 15.6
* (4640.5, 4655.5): 15.3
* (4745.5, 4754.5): 16.2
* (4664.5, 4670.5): 15.2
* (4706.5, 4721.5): 15.9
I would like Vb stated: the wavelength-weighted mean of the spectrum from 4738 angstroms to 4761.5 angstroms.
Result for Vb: 16.5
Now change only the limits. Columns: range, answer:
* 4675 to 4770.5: 15.9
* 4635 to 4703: 15.5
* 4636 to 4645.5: 15.2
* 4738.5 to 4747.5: 16.9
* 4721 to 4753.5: 16.3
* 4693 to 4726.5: 15.8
